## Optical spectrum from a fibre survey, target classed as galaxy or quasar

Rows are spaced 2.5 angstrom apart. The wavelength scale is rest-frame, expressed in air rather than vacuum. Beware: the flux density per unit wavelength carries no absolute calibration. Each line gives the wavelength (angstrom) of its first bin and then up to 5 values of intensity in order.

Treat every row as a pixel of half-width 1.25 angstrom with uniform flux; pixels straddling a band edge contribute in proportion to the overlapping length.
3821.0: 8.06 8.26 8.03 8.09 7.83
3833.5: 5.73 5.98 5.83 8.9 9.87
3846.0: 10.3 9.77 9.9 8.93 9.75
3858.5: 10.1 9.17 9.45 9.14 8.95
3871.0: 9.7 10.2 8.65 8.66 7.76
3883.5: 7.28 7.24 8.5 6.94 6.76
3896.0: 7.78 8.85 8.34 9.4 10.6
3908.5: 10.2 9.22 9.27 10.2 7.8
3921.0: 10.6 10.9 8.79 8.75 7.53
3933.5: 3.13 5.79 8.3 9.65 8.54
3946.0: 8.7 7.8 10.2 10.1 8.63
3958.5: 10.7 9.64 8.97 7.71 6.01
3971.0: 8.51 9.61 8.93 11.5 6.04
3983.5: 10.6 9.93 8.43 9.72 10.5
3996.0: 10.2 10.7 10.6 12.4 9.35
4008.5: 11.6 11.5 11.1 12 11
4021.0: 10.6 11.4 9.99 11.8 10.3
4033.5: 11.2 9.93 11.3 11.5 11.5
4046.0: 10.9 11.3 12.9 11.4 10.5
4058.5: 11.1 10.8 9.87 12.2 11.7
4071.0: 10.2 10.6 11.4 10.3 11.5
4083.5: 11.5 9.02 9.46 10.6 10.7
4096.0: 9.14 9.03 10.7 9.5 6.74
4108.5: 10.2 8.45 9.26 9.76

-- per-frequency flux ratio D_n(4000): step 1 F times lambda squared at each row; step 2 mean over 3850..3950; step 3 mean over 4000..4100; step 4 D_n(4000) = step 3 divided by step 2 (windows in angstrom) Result 1.35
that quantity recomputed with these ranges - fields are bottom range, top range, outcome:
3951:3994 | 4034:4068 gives 1.27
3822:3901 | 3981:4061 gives 1.39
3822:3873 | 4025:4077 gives 1.41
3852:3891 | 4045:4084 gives 1.39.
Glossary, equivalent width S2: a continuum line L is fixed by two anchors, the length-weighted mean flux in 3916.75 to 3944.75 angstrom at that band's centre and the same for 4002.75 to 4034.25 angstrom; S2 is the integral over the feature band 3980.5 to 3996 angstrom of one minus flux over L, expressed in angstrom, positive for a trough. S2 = 1.0 angstrom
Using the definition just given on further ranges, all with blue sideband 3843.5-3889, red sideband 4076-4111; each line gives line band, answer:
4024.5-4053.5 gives -4.4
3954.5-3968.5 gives 0.8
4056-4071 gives -1.9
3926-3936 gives 2.8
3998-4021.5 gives -3.7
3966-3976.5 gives 1.5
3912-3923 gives -0.3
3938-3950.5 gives 0.9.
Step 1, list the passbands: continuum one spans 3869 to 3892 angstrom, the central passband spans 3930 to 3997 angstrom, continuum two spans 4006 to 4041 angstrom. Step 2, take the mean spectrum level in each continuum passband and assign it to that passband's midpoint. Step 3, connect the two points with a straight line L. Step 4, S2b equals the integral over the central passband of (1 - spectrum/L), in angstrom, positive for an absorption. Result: 8.1 angstrom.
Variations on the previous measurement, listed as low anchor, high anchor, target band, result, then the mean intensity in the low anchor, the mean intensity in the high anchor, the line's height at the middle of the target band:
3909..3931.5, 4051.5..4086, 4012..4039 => -1.2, 9.32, 11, 10.5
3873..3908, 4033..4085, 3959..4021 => 0.8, 8.35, 11.1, 9.98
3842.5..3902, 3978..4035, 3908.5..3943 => 3.5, 8.83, 10.5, 9.51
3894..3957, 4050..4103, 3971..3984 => 0.3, 8.74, 10.7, 9.4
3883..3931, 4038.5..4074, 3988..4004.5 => -0.3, 8.8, 11.2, 10.2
